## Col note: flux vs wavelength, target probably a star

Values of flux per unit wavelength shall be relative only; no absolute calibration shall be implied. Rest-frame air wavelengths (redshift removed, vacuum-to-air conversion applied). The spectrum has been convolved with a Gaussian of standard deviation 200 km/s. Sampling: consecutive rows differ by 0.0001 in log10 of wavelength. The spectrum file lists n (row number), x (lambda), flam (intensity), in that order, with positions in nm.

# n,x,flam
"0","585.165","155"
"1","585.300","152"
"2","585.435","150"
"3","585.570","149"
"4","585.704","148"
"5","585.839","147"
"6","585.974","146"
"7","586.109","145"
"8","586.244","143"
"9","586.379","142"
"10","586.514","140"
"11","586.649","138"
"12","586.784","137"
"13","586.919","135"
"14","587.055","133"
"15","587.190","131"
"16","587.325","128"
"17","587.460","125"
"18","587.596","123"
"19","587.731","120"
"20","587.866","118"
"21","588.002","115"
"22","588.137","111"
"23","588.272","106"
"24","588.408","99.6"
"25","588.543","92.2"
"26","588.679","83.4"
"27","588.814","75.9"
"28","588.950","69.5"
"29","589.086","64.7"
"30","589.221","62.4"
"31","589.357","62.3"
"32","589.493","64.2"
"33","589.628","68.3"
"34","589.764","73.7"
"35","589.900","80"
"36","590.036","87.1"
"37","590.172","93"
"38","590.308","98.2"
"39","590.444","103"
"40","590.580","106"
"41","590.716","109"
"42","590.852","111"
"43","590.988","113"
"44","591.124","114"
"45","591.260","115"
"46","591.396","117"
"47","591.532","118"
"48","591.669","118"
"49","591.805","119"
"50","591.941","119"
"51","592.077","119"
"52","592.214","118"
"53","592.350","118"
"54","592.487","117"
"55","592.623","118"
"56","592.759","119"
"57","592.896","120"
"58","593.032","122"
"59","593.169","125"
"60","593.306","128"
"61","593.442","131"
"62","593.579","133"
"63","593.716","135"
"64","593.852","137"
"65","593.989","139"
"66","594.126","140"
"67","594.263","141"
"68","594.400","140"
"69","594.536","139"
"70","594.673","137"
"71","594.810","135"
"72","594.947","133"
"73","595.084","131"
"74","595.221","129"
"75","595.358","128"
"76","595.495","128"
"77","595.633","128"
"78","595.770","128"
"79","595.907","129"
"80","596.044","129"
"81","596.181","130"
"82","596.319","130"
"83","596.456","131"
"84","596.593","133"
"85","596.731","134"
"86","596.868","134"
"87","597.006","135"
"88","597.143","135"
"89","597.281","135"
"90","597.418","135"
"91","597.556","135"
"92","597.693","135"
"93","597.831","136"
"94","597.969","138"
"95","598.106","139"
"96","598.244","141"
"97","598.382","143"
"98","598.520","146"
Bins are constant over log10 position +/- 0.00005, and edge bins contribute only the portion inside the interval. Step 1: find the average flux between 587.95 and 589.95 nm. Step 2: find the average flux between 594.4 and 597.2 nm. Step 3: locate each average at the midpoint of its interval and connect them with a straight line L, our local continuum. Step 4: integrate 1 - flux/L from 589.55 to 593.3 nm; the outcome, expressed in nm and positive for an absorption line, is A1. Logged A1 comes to -0.33 nm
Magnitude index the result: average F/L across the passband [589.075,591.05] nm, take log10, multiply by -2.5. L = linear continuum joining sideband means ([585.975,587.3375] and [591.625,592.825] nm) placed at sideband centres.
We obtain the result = 0.40 mag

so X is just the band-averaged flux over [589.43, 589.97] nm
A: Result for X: 71.7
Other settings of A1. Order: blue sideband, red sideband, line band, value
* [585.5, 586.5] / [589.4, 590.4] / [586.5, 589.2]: 0.12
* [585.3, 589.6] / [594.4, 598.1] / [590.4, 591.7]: 0.11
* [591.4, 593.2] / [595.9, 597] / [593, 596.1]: -0.17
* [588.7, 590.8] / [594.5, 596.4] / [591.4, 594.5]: -0.48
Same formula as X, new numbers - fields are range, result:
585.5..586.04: 148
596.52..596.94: 134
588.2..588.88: 91.7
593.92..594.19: 139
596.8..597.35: 135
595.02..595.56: 129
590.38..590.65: 105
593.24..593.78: 132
